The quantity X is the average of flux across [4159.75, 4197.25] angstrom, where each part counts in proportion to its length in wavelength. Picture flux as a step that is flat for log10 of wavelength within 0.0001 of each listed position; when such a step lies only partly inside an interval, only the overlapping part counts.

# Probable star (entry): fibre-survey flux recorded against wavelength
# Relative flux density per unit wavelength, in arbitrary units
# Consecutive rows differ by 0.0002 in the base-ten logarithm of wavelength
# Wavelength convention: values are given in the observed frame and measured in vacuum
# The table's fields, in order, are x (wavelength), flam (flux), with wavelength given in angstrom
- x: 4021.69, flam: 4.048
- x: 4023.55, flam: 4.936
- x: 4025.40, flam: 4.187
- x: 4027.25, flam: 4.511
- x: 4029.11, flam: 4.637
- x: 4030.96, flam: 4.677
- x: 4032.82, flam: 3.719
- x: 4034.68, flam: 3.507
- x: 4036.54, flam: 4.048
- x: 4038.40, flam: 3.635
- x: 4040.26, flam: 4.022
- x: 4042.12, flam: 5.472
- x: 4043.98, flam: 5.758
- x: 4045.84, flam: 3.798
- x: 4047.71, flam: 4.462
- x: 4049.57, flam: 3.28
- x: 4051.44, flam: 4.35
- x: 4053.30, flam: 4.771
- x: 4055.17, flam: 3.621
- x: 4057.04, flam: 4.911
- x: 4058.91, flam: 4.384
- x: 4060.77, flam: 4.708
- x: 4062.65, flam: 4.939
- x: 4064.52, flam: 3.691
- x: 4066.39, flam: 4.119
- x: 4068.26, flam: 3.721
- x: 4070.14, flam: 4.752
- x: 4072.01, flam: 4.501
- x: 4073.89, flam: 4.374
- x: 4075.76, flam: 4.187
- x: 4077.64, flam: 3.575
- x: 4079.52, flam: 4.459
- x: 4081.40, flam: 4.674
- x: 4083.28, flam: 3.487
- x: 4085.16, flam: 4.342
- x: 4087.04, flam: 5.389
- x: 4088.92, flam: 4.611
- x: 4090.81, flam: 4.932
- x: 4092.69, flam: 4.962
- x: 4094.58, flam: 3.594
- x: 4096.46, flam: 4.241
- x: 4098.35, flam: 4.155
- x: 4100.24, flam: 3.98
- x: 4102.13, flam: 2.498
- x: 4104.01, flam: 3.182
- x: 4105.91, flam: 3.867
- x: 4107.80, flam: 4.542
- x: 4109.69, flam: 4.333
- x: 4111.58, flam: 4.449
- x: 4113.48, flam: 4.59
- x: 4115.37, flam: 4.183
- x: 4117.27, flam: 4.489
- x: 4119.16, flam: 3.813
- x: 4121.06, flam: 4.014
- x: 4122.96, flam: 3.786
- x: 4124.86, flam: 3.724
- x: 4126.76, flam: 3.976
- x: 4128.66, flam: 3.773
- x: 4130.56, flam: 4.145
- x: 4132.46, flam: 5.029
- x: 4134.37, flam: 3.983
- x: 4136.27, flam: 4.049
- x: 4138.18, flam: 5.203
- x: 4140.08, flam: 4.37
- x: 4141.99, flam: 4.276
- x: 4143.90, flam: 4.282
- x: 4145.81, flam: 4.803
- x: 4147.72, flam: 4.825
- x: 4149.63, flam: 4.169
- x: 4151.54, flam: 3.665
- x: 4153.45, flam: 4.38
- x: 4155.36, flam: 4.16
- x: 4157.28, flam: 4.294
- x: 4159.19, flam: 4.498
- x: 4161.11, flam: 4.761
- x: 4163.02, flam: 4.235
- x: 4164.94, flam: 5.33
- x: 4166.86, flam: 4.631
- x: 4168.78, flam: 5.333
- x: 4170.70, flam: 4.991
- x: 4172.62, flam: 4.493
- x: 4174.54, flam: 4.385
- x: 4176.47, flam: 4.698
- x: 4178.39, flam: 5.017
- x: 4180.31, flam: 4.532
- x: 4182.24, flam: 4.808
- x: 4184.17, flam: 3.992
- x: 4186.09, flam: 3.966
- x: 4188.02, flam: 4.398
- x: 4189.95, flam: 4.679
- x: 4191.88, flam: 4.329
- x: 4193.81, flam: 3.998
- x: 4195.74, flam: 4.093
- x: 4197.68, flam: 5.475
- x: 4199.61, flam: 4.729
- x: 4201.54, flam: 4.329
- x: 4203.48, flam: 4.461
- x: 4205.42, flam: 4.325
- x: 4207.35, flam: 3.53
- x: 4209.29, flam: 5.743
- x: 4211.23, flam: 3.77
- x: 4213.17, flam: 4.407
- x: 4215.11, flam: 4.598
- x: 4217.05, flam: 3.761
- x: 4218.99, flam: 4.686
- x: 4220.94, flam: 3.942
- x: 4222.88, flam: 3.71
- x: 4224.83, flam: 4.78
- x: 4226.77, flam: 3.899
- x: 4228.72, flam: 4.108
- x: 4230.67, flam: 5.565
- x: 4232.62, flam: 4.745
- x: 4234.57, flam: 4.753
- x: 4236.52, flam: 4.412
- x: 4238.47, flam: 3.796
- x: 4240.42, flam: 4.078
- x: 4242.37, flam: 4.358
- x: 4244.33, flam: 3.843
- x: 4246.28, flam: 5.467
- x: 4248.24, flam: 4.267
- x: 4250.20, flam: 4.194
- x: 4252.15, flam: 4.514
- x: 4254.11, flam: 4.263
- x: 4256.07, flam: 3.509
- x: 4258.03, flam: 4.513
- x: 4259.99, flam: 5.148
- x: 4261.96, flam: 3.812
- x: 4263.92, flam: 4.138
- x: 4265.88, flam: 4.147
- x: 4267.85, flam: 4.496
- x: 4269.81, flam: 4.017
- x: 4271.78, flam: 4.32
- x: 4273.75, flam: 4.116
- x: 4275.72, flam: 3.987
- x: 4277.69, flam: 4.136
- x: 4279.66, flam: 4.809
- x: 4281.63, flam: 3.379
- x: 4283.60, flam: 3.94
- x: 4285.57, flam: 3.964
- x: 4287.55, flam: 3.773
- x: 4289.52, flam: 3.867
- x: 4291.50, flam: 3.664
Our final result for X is 4.57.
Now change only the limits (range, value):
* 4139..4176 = 4.53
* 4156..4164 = 4.44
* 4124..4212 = 4.45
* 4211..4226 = 4.23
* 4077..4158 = 4.22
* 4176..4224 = 4.4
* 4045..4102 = 4.27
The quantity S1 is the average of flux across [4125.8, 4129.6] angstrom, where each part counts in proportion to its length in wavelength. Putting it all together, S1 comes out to 3.88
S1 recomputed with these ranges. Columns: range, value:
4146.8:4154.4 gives 4.26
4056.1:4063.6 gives 4.73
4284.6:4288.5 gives 3.86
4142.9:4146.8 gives 4.54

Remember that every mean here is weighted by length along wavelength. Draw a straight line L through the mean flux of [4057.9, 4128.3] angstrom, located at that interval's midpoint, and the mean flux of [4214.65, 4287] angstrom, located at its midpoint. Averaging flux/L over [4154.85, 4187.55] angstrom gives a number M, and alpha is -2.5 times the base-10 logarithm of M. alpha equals -0.09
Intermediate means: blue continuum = 4.19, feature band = 4.6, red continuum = 4.27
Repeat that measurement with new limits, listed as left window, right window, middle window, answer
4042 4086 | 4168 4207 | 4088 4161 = 0.05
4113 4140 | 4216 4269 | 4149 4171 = -0.07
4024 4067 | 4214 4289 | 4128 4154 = -0.02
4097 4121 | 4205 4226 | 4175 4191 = -0.07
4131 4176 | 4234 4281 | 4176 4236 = -0.01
